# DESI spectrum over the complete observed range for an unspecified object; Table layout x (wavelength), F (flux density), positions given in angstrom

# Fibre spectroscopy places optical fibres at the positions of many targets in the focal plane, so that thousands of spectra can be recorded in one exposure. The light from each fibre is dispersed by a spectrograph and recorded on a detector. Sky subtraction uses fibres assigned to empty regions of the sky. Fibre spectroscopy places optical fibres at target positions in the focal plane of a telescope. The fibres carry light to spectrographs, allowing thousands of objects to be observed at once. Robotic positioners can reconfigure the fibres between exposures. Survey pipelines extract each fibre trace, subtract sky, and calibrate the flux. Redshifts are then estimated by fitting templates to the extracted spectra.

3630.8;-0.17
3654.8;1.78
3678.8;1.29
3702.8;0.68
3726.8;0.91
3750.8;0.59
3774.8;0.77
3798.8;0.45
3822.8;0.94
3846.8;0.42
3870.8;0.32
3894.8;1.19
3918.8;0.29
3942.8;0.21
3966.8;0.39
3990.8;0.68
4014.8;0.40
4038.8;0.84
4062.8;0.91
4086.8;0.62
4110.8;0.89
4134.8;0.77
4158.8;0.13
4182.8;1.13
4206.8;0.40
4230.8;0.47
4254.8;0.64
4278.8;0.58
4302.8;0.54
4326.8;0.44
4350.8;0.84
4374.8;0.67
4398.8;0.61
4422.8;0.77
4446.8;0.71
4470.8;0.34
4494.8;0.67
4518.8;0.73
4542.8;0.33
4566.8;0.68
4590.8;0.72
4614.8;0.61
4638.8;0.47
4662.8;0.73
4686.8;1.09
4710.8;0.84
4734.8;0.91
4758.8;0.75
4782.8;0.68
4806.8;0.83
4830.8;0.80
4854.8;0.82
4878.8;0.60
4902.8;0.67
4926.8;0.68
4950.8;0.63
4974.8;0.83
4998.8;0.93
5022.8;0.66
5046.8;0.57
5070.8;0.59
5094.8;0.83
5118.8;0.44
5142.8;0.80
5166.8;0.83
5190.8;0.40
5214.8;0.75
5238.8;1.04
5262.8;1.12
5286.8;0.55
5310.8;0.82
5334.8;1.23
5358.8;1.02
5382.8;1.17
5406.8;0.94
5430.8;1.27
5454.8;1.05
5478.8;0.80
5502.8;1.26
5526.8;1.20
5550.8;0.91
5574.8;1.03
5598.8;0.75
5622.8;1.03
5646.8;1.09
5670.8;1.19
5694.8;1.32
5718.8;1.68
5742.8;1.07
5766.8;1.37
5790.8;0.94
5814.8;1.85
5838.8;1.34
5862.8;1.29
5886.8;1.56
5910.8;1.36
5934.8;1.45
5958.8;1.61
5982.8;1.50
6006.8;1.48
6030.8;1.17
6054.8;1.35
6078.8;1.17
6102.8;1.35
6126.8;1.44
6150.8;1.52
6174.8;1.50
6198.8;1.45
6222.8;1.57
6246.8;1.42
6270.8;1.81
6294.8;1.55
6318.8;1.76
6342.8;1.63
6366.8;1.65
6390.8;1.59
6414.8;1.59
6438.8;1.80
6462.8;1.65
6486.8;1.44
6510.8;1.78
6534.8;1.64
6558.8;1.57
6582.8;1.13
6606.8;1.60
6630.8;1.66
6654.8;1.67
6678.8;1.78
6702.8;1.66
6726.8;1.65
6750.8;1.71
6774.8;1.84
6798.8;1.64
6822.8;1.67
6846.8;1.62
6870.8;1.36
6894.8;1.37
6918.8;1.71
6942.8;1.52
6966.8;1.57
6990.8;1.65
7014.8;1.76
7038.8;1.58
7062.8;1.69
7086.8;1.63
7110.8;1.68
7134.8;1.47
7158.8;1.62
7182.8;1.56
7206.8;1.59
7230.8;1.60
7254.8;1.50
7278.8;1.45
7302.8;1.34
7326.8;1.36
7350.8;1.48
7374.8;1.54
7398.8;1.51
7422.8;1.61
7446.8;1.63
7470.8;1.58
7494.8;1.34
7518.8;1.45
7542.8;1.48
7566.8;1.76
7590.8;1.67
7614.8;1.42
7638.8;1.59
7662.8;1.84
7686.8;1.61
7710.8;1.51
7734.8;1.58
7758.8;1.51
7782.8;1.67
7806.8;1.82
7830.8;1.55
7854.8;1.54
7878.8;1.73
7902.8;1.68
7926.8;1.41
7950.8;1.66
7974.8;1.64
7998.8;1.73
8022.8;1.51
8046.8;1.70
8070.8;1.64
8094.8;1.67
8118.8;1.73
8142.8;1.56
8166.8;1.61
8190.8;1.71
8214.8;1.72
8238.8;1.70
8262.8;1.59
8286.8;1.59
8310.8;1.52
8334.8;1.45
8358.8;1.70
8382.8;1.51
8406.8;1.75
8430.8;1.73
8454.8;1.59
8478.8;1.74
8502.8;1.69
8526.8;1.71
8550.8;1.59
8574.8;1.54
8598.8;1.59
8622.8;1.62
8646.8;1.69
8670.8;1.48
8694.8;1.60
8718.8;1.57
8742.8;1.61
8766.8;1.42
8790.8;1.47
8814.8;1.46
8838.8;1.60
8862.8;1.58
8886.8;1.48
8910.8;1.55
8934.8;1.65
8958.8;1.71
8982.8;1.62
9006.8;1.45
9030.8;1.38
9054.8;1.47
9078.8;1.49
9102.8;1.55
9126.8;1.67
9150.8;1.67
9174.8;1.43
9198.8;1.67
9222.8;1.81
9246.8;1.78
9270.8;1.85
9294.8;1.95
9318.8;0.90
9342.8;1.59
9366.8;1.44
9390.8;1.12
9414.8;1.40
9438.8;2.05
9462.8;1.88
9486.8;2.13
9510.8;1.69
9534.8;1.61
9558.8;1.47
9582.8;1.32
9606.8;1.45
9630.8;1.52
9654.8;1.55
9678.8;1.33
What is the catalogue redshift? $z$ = 0.41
